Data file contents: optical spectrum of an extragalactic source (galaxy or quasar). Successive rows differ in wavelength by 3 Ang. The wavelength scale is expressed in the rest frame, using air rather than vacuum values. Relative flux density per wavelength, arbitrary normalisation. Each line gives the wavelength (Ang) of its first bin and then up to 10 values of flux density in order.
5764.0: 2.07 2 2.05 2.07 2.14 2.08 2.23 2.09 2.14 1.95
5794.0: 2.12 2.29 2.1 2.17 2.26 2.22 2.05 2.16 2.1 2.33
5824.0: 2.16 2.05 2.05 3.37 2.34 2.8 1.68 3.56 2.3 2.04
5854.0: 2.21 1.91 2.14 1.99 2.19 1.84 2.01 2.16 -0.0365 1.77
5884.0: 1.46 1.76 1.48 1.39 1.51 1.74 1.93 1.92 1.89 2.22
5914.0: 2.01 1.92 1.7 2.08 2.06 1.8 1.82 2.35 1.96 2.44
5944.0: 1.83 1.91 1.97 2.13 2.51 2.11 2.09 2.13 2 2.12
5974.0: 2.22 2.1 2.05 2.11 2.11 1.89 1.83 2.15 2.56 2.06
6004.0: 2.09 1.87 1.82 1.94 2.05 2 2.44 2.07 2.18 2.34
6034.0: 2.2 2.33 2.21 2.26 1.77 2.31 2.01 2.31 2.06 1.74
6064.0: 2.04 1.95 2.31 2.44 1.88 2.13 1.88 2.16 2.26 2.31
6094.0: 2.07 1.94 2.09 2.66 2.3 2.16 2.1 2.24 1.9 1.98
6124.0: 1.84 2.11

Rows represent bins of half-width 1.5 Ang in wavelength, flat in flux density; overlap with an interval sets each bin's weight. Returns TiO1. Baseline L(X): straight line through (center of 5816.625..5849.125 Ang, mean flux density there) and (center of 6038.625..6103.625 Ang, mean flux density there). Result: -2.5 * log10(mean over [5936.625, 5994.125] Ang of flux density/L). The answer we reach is 0.089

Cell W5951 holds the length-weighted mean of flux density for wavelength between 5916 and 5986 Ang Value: 2.06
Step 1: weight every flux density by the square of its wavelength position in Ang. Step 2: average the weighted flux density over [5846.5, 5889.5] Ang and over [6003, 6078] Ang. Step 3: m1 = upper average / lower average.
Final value 1.22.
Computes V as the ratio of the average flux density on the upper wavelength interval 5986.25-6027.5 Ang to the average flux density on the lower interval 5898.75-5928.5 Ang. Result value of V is 1.06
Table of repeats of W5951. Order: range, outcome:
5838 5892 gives 1.95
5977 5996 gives 2.03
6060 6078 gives 2.07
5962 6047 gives 2.11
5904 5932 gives 1.95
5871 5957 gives 1.85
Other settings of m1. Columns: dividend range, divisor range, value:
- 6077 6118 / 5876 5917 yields 1.41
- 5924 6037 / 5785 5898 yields 1.07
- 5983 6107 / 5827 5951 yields 1.13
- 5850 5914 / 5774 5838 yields 0.83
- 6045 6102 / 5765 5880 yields 1.07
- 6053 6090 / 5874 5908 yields 1.43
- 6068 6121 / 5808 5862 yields 1.02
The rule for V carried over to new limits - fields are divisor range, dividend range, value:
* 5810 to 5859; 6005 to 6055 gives 0.91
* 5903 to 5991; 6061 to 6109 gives 1.05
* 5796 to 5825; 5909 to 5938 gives 0.91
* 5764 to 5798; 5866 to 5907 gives 0.78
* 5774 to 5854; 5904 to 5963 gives 0.90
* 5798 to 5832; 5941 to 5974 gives 0.97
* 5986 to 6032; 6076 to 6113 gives 1.04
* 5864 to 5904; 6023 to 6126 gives 1.30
